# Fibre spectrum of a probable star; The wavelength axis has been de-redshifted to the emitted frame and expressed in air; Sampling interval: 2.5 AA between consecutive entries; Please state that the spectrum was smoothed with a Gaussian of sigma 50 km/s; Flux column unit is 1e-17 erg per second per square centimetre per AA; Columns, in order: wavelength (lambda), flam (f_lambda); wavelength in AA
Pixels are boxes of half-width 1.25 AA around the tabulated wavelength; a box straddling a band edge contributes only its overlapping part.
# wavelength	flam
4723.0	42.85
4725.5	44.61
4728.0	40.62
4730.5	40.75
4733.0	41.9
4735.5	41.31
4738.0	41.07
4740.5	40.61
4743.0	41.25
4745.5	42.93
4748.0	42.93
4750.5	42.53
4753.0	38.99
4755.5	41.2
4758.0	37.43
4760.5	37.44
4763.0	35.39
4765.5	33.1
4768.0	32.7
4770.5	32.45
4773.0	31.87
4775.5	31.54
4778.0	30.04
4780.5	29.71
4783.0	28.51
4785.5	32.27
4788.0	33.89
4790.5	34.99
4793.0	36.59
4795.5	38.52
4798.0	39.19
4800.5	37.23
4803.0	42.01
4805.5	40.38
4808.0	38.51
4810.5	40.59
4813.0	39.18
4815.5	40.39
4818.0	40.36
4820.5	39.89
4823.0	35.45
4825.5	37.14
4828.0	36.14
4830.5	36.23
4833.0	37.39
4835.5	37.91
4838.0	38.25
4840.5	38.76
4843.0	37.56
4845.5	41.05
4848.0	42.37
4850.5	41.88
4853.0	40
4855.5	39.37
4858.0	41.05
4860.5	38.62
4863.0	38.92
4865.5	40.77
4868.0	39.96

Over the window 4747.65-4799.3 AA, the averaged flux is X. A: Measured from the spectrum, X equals 35.2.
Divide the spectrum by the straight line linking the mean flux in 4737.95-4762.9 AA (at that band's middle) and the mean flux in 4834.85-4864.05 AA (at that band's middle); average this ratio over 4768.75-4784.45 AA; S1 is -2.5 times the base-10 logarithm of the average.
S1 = 0.290 mag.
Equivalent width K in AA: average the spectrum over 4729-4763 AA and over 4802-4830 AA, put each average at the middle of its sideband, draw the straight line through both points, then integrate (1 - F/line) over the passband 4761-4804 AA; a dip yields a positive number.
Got 6.07 AA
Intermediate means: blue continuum 40.6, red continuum 39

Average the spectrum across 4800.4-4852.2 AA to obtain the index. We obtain 39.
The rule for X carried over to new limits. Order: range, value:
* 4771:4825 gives 36.2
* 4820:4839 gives 37.2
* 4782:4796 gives 34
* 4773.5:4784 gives 30.1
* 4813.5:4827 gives 38.6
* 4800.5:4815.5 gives 39.9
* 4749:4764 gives 39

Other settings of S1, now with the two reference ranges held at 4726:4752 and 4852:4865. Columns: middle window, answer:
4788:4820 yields 0.05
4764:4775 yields 0.26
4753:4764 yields 0.09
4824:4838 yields 0.09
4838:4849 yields 0.01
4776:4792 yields 0.28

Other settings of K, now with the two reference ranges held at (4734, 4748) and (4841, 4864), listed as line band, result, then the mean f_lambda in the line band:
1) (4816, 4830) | 0.90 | 37.9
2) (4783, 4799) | 2.20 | 35.3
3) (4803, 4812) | 0.12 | 40.1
